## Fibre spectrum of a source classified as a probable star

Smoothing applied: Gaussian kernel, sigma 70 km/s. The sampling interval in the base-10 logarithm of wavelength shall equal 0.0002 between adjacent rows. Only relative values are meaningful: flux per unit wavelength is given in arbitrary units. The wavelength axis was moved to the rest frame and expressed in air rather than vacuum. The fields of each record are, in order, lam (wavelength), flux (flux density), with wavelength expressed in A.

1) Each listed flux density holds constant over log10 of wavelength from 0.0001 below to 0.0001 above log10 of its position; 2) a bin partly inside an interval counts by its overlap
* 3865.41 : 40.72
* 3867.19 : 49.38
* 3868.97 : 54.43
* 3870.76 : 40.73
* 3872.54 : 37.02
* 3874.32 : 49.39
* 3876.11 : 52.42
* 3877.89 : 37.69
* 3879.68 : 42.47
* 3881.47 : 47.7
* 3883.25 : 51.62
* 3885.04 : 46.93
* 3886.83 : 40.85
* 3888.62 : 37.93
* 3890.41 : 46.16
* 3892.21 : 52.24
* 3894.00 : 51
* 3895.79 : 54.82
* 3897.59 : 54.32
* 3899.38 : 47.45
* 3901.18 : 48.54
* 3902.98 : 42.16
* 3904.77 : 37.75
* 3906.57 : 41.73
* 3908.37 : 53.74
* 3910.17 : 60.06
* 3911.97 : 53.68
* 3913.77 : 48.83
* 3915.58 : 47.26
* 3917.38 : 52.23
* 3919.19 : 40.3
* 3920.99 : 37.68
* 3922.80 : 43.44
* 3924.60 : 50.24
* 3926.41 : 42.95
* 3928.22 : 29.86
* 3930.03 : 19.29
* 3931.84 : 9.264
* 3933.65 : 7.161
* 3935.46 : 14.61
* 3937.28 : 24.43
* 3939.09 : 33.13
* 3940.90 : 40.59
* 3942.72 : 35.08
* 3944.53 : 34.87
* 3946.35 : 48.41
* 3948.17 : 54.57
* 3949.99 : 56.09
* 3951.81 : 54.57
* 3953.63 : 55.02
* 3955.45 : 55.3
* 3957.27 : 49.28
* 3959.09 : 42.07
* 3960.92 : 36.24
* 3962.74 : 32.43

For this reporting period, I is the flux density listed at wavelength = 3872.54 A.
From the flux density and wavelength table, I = 37.02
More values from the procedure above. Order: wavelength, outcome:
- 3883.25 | 51.62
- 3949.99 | 56.09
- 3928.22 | 29.86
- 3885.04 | 46.93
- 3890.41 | 46.16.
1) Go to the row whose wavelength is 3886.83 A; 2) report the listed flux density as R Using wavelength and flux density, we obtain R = 40.85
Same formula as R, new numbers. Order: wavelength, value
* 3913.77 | 48.83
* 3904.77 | 37.75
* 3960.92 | 36.24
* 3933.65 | 7.161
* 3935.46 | 14.61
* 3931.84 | 9.264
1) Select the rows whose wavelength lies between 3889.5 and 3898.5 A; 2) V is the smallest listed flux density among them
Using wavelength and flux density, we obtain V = 46.16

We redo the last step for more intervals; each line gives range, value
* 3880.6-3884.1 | 47.7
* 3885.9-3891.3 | 37.93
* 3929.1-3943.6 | 7.161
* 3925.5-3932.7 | 9.264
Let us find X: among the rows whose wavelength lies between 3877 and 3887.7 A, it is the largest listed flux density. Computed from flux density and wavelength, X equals 51.62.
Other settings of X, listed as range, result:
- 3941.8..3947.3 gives 48.41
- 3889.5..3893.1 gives 52.24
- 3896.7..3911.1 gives 60.06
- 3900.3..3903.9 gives 48.54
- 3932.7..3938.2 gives 24.43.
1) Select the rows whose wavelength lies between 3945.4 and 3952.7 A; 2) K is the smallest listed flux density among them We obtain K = 48.41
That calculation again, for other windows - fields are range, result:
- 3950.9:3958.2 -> 49.28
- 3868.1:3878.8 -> 37.02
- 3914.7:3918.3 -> 47.26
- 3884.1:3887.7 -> 40.85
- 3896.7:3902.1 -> 47.45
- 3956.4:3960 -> 42.07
